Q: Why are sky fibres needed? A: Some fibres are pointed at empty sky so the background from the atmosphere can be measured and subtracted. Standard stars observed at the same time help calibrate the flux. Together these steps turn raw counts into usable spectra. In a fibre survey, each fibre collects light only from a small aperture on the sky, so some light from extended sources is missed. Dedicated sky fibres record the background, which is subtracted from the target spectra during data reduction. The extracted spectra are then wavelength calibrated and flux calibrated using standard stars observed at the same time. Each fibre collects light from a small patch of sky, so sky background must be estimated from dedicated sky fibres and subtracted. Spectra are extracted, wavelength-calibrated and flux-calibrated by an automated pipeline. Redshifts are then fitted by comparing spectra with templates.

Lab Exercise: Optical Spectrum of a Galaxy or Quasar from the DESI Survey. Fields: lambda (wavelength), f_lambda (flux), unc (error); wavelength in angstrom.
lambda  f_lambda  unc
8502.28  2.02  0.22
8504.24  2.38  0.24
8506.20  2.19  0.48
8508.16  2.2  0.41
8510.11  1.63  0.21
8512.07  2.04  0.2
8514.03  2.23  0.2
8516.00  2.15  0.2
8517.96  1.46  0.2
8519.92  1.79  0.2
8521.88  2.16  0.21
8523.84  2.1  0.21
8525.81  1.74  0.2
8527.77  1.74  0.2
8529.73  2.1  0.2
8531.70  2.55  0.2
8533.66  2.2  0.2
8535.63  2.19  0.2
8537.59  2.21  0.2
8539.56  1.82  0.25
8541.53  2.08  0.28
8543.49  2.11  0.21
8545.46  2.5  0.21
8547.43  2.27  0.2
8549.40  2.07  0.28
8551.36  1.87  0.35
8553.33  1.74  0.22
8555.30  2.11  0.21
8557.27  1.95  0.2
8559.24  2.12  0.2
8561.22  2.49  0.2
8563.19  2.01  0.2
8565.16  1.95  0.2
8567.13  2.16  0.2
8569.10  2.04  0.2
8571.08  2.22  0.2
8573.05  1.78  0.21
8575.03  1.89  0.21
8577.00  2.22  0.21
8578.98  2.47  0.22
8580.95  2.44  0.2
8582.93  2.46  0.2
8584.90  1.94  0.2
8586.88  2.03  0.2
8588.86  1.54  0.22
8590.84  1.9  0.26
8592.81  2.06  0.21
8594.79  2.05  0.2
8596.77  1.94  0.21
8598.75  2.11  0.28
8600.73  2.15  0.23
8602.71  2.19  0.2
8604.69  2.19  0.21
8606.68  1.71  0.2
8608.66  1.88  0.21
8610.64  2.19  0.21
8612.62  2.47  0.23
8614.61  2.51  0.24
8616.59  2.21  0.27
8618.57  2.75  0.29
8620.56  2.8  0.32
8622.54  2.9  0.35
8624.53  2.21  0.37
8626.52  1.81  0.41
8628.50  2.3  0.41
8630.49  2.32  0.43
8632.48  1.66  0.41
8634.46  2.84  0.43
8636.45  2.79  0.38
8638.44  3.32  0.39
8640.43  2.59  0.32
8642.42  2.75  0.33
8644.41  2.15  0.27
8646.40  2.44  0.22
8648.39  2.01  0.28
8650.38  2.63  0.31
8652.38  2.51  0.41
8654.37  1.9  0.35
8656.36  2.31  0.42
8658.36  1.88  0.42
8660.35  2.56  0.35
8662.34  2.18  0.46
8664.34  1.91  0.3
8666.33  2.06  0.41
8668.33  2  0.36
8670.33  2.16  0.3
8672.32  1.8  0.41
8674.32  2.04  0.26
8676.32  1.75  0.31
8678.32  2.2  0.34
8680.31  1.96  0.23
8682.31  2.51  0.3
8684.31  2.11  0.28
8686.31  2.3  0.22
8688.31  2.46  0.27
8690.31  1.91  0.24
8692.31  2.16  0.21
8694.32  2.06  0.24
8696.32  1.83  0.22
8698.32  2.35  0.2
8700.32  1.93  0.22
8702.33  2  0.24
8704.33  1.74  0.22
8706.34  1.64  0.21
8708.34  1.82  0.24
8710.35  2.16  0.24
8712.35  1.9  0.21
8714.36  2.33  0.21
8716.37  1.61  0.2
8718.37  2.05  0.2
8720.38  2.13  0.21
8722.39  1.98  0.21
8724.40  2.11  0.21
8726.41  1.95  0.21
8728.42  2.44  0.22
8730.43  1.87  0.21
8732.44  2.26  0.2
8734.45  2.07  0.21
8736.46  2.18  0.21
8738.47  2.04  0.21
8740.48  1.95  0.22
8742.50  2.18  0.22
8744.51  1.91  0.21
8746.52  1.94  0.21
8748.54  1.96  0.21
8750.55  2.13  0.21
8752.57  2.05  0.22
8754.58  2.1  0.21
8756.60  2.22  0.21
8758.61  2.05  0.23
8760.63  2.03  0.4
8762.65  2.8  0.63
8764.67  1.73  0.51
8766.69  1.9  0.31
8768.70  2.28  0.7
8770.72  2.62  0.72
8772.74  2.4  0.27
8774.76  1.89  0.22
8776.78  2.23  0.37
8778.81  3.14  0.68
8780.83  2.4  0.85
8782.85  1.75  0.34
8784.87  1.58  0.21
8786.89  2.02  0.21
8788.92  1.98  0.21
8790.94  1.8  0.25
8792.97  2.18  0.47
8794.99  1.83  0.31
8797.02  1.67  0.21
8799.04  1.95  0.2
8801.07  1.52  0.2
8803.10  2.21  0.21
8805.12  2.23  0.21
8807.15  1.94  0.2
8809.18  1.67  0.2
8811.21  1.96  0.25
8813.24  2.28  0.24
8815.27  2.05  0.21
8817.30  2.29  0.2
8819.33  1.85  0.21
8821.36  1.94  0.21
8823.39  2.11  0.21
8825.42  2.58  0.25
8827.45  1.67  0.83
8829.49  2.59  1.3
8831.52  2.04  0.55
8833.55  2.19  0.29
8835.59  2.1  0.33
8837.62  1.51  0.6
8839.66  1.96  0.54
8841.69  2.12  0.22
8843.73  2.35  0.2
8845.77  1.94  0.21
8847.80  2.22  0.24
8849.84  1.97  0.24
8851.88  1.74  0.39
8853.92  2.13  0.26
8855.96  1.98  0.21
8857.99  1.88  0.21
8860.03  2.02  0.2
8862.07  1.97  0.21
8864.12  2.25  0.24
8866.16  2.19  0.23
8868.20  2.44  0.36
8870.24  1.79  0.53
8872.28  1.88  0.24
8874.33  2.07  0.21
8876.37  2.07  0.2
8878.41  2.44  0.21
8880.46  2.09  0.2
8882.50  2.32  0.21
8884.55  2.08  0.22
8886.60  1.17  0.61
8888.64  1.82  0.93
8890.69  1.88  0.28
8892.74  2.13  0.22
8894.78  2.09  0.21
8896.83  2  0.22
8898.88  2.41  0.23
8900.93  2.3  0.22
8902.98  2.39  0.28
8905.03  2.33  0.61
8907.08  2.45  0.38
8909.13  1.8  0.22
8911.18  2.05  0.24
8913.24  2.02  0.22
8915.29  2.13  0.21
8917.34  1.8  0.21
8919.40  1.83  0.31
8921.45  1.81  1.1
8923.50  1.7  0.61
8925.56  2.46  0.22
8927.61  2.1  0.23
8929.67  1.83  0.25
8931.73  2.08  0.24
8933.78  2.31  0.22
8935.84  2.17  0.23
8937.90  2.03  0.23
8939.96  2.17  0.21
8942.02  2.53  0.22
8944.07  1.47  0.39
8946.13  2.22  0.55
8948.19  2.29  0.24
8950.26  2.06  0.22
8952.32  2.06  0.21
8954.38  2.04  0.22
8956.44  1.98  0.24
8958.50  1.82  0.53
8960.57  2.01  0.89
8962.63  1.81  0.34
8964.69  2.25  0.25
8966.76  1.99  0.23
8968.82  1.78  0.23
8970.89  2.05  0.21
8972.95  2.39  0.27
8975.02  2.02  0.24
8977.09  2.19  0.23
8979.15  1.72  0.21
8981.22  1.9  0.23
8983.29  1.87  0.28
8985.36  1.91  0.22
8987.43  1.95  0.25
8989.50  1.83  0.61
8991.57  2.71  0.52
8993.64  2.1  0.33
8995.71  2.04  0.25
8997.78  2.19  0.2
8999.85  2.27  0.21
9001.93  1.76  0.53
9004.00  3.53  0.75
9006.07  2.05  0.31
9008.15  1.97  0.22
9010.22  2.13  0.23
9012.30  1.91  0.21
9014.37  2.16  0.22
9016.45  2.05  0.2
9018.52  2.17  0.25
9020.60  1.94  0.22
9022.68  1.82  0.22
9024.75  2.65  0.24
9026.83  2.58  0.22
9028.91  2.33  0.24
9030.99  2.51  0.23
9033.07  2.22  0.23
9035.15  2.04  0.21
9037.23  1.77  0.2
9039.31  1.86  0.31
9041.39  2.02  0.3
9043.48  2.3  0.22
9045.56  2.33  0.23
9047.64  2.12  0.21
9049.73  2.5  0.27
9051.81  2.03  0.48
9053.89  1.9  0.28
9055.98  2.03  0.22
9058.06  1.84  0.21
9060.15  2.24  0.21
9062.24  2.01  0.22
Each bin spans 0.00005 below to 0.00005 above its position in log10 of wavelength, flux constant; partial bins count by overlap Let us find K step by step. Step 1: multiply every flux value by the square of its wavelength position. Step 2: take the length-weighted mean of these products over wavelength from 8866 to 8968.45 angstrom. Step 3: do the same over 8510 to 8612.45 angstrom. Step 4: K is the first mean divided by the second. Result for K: 1.1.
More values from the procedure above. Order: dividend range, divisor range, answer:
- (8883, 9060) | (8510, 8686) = 1.05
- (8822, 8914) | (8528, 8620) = 1.05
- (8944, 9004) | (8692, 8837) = 1.05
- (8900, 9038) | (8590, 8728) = 1.04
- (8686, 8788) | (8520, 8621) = 1.02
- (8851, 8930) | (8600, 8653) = 0.91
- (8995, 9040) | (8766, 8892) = 1.11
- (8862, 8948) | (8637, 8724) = 1.02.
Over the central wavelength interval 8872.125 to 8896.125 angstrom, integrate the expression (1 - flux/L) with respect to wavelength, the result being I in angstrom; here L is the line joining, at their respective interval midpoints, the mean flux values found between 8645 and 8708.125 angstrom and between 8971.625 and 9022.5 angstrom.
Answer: 1.1 angstrom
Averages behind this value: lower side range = 2.1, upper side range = 2.11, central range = 2.01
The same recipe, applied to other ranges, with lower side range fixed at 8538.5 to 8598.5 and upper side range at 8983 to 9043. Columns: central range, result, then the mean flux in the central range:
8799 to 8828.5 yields 1.38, 2.02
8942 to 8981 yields 2.27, 2.02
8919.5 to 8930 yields 0.80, 1.98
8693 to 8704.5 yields 0.50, 2.01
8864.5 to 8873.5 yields 0.17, 2.09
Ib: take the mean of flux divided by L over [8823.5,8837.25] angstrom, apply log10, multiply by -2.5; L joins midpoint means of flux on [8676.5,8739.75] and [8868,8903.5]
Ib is -0.05 mag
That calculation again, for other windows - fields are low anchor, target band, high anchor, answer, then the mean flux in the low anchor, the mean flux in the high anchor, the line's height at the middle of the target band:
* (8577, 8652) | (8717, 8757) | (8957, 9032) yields 0.084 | 2.29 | 2.12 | 2.24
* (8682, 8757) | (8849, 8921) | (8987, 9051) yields 0.040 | 2.06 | 2.19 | 2.13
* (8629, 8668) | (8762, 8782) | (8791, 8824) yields -0.134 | 2.35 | 1.97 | 2.06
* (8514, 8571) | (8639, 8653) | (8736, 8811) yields -0.192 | 2.07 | 2.06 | 2.06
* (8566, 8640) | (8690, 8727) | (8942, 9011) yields 0.107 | 2.23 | 2.08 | 2.19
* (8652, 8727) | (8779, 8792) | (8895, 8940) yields 0.039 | 2.06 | 2.1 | 2.07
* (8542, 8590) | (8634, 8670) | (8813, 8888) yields -0.137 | 2.1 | 2.06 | 2.09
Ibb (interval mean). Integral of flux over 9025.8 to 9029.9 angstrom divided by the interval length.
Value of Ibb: 2.46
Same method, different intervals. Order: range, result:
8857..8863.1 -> 1.95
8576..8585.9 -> 2.31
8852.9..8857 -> 2.06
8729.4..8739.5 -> 2.09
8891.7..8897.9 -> 2.08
